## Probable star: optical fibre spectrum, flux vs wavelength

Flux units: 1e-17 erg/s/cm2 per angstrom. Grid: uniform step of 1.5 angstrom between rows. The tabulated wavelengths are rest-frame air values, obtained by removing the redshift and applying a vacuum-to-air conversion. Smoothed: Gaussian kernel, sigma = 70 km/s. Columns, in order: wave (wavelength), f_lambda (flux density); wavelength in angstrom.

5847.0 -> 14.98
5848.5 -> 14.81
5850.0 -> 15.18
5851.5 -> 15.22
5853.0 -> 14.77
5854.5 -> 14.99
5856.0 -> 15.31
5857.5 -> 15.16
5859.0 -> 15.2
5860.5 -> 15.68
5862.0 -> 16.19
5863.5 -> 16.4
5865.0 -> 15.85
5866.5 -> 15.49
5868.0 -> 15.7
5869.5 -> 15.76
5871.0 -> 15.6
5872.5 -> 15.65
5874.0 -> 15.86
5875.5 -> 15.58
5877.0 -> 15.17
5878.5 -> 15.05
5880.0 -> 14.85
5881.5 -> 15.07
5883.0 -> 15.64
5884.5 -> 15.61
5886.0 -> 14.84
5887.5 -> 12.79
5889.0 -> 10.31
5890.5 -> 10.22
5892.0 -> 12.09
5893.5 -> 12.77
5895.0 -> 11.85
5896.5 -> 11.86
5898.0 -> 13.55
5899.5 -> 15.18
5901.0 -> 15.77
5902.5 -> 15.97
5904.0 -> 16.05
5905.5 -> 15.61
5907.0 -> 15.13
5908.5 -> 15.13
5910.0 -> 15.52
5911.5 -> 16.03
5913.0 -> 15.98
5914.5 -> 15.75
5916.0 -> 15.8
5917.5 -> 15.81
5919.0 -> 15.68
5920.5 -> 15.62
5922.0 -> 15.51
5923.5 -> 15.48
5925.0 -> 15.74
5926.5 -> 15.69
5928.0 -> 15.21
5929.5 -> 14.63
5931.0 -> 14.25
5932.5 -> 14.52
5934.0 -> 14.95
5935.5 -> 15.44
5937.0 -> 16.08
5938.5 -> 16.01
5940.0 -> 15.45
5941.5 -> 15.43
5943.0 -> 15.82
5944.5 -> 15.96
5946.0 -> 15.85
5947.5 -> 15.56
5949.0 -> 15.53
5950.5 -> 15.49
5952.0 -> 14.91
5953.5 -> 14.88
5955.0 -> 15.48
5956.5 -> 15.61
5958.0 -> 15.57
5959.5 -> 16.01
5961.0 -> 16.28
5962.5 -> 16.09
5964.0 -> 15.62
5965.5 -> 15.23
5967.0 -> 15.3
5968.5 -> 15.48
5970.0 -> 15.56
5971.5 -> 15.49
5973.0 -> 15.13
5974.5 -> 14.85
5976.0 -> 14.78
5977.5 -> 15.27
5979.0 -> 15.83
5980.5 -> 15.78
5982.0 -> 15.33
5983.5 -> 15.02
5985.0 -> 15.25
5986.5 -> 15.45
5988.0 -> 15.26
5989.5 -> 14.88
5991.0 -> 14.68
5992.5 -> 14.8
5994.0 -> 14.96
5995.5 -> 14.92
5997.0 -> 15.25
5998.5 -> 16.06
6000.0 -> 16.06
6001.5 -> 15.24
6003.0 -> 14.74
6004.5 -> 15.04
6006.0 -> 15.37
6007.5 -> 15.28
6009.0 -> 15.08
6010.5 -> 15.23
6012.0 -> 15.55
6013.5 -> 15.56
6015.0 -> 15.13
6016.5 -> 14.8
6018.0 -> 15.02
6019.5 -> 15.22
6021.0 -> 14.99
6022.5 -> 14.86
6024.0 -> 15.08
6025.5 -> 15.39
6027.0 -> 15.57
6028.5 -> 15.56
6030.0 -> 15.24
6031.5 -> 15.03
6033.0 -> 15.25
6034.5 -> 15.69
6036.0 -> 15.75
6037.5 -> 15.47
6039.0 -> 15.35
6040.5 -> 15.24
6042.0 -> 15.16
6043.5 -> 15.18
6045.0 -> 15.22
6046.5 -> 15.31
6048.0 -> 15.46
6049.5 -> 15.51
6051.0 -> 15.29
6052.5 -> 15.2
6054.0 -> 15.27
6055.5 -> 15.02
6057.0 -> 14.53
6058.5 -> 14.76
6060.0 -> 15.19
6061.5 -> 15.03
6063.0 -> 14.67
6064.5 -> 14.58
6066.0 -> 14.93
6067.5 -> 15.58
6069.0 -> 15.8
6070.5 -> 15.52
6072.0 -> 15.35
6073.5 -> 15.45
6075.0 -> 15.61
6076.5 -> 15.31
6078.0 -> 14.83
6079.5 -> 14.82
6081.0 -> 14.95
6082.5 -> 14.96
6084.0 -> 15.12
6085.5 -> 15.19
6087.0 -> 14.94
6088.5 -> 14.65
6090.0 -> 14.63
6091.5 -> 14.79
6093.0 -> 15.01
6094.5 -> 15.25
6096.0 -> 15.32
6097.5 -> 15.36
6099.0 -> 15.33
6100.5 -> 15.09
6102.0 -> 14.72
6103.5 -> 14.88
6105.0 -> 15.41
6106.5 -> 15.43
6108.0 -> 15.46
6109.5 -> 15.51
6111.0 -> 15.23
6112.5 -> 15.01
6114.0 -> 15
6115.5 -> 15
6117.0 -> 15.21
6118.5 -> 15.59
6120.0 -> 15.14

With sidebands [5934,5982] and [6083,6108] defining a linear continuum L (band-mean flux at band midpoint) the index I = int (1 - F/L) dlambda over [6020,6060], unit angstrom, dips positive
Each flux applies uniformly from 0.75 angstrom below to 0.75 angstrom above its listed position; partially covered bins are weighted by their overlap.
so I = 0.05 angstrom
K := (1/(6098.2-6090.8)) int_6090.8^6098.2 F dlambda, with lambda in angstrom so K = 15.1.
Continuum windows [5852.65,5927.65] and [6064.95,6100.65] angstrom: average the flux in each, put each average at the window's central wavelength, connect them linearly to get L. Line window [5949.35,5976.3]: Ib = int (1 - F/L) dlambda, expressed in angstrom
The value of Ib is -0.7 angstrom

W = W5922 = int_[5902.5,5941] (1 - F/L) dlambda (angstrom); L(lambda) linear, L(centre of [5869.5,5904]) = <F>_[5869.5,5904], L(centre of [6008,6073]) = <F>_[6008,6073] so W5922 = -2.8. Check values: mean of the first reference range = 14.2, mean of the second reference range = 15.2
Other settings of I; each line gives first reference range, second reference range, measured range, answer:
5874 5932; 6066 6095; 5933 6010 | -2.7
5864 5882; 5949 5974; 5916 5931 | 0.1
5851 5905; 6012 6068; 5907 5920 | -0.8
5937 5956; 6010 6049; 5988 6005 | 0.3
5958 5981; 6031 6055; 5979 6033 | 0.7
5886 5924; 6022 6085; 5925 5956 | -1.5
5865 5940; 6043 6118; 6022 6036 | -0.2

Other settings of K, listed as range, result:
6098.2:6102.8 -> 15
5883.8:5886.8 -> 15.2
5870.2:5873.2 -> 15.6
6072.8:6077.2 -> 15.5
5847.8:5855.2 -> 15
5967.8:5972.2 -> 15.5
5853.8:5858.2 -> 15.2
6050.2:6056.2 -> 15.2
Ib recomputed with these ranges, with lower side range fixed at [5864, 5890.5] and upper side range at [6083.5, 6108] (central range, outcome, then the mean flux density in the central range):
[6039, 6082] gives -0.4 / 15.2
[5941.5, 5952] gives -0.5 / 15.6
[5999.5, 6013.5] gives -0.3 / 15.3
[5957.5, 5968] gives -0.5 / 15.7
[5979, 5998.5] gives -0.3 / 15.2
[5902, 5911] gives -0.4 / 15.6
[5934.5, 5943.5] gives -0.5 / 15.7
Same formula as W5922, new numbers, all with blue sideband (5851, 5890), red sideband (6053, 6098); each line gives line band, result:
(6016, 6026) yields 0.0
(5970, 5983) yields -0.2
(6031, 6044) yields -0.2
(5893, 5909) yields 0.7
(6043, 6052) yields -0.1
